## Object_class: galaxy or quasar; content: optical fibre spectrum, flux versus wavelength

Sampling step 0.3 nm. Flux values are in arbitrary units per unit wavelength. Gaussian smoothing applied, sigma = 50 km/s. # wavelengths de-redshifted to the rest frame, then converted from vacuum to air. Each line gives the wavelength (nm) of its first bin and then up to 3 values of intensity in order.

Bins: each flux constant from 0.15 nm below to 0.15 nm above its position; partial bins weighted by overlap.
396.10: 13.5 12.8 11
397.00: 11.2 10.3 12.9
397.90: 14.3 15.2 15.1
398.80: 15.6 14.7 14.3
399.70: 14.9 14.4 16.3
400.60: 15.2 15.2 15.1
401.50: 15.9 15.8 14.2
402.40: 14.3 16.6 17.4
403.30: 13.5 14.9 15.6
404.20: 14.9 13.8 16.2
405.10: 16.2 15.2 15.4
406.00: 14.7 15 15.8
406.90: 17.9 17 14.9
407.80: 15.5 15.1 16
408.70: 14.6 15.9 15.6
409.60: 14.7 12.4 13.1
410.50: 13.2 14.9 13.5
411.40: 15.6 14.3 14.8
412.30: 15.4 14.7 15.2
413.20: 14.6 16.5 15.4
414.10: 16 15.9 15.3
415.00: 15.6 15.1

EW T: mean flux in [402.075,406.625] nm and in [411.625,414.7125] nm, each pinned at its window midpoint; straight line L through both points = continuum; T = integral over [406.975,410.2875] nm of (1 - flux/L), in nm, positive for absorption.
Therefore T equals 0.04 nm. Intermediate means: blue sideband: 15.2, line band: 15.1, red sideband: 15.3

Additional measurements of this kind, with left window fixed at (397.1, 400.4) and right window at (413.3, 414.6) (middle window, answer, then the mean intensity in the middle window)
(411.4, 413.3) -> 0.097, 14.9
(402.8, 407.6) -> -0.187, 15.5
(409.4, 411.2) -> 0.209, 13.7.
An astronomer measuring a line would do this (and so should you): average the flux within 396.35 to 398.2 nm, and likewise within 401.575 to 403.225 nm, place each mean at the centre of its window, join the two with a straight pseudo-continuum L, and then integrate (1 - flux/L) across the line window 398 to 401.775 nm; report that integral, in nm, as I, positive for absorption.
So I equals -0.33 nm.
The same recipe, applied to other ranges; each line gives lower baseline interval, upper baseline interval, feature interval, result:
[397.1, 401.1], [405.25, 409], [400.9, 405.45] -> -0.08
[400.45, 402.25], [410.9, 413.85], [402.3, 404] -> -0.02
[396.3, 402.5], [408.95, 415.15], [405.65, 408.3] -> -0.20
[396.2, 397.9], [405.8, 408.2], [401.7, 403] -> -0.14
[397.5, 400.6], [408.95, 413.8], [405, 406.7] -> -0.07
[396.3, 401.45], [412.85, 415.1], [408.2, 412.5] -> 0.18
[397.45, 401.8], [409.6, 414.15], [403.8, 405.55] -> -0.06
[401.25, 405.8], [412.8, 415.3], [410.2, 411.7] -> 0.13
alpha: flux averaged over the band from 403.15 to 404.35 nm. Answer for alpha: 14.7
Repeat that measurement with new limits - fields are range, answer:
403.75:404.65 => 14.8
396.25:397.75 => 11.6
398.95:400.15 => 14.6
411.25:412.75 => 15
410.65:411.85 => 14.6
